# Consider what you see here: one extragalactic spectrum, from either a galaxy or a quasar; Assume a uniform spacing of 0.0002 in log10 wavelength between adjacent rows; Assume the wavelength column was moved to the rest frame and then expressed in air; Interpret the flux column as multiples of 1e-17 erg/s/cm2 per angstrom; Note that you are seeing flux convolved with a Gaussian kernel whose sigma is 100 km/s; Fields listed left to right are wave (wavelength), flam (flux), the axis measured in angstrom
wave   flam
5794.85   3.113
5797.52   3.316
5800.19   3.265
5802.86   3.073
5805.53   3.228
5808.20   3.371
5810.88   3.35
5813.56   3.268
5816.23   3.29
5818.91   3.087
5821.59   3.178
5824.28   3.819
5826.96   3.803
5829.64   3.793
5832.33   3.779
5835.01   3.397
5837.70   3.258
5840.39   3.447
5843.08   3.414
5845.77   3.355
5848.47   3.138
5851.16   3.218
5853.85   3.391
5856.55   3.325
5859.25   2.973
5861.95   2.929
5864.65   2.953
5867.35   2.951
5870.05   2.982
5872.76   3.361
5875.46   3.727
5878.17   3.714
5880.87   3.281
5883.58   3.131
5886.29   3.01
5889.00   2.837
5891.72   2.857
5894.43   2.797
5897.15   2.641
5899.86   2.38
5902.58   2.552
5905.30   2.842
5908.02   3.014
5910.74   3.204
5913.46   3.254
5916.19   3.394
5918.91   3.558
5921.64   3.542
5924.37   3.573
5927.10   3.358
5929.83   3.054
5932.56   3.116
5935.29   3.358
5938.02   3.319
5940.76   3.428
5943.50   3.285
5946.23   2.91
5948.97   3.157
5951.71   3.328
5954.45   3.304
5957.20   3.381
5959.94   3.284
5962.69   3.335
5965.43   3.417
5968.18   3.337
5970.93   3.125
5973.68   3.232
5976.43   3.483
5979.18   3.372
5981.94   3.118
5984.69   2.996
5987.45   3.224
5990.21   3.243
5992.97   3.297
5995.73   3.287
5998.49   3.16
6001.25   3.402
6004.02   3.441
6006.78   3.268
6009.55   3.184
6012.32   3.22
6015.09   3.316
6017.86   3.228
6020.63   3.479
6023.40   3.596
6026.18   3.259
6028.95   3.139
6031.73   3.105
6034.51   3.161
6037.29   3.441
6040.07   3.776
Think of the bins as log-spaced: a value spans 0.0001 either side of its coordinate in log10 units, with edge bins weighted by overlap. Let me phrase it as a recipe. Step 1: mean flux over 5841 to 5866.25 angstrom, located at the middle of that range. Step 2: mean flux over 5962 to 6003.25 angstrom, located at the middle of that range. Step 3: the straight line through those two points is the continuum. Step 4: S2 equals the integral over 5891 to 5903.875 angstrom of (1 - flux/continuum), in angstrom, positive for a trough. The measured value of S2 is 2.3 angstrom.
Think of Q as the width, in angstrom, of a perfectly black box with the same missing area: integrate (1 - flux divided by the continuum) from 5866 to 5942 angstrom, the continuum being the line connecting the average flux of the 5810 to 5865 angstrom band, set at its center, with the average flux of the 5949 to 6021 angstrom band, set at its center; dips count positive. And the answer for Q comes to 3.8 angstrom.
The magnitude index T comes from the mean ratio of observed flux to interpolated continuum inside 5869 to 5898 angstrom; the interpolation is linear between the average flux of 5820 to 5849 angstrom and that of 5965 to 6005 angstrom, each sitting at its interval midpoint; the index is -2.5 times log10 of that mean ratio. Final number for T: 0.10 mag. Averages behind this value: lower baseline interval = 3.49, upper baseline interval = 3.27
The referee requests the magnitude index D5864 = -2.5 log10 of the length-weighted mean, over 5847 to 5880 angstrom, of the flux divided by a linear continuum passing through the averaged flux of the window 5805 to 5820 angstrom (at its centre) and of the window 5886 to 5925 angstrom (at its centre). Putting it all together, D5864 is -0.03 mag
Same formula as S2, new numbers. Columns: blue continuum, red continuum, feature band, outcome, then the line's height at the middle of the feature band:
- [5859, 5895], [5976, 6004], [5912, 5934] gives -1.2 angstrom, 3.18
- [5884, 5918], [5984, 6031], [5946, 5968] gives -1.3 angstrom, 3.11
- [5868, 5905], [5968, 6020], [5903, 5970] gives -3.0 angstrom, 3.13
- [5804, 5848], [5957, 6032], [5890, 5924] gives 3.4 angstrom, 3.35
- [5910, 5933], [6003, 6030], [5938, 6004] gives 1.2 angstrom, 3.33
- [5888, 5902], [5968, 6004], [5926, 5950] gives -2.1 angstrom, 2.96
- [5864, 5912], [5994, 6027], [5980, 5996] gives 0.3 angstrom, 3.26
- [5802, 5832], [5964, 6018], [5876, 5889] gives 0.3 angstrom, 3.35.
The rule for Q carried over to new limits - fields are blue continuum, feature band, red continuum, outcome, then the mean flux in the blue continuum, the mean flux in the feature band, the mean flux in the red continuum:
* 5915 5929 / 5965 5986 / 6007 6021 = 0.62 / 3.47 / 3.25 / 3.27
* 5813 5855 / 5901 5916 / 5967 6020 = 1.56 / 3.42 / 3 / 3.26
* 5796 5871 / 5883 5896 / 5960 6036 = 1.51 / 3.3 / 2.91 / 3.28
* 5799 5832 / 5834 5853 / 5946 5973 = 0.27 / 3.39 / 3.32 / 3.27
